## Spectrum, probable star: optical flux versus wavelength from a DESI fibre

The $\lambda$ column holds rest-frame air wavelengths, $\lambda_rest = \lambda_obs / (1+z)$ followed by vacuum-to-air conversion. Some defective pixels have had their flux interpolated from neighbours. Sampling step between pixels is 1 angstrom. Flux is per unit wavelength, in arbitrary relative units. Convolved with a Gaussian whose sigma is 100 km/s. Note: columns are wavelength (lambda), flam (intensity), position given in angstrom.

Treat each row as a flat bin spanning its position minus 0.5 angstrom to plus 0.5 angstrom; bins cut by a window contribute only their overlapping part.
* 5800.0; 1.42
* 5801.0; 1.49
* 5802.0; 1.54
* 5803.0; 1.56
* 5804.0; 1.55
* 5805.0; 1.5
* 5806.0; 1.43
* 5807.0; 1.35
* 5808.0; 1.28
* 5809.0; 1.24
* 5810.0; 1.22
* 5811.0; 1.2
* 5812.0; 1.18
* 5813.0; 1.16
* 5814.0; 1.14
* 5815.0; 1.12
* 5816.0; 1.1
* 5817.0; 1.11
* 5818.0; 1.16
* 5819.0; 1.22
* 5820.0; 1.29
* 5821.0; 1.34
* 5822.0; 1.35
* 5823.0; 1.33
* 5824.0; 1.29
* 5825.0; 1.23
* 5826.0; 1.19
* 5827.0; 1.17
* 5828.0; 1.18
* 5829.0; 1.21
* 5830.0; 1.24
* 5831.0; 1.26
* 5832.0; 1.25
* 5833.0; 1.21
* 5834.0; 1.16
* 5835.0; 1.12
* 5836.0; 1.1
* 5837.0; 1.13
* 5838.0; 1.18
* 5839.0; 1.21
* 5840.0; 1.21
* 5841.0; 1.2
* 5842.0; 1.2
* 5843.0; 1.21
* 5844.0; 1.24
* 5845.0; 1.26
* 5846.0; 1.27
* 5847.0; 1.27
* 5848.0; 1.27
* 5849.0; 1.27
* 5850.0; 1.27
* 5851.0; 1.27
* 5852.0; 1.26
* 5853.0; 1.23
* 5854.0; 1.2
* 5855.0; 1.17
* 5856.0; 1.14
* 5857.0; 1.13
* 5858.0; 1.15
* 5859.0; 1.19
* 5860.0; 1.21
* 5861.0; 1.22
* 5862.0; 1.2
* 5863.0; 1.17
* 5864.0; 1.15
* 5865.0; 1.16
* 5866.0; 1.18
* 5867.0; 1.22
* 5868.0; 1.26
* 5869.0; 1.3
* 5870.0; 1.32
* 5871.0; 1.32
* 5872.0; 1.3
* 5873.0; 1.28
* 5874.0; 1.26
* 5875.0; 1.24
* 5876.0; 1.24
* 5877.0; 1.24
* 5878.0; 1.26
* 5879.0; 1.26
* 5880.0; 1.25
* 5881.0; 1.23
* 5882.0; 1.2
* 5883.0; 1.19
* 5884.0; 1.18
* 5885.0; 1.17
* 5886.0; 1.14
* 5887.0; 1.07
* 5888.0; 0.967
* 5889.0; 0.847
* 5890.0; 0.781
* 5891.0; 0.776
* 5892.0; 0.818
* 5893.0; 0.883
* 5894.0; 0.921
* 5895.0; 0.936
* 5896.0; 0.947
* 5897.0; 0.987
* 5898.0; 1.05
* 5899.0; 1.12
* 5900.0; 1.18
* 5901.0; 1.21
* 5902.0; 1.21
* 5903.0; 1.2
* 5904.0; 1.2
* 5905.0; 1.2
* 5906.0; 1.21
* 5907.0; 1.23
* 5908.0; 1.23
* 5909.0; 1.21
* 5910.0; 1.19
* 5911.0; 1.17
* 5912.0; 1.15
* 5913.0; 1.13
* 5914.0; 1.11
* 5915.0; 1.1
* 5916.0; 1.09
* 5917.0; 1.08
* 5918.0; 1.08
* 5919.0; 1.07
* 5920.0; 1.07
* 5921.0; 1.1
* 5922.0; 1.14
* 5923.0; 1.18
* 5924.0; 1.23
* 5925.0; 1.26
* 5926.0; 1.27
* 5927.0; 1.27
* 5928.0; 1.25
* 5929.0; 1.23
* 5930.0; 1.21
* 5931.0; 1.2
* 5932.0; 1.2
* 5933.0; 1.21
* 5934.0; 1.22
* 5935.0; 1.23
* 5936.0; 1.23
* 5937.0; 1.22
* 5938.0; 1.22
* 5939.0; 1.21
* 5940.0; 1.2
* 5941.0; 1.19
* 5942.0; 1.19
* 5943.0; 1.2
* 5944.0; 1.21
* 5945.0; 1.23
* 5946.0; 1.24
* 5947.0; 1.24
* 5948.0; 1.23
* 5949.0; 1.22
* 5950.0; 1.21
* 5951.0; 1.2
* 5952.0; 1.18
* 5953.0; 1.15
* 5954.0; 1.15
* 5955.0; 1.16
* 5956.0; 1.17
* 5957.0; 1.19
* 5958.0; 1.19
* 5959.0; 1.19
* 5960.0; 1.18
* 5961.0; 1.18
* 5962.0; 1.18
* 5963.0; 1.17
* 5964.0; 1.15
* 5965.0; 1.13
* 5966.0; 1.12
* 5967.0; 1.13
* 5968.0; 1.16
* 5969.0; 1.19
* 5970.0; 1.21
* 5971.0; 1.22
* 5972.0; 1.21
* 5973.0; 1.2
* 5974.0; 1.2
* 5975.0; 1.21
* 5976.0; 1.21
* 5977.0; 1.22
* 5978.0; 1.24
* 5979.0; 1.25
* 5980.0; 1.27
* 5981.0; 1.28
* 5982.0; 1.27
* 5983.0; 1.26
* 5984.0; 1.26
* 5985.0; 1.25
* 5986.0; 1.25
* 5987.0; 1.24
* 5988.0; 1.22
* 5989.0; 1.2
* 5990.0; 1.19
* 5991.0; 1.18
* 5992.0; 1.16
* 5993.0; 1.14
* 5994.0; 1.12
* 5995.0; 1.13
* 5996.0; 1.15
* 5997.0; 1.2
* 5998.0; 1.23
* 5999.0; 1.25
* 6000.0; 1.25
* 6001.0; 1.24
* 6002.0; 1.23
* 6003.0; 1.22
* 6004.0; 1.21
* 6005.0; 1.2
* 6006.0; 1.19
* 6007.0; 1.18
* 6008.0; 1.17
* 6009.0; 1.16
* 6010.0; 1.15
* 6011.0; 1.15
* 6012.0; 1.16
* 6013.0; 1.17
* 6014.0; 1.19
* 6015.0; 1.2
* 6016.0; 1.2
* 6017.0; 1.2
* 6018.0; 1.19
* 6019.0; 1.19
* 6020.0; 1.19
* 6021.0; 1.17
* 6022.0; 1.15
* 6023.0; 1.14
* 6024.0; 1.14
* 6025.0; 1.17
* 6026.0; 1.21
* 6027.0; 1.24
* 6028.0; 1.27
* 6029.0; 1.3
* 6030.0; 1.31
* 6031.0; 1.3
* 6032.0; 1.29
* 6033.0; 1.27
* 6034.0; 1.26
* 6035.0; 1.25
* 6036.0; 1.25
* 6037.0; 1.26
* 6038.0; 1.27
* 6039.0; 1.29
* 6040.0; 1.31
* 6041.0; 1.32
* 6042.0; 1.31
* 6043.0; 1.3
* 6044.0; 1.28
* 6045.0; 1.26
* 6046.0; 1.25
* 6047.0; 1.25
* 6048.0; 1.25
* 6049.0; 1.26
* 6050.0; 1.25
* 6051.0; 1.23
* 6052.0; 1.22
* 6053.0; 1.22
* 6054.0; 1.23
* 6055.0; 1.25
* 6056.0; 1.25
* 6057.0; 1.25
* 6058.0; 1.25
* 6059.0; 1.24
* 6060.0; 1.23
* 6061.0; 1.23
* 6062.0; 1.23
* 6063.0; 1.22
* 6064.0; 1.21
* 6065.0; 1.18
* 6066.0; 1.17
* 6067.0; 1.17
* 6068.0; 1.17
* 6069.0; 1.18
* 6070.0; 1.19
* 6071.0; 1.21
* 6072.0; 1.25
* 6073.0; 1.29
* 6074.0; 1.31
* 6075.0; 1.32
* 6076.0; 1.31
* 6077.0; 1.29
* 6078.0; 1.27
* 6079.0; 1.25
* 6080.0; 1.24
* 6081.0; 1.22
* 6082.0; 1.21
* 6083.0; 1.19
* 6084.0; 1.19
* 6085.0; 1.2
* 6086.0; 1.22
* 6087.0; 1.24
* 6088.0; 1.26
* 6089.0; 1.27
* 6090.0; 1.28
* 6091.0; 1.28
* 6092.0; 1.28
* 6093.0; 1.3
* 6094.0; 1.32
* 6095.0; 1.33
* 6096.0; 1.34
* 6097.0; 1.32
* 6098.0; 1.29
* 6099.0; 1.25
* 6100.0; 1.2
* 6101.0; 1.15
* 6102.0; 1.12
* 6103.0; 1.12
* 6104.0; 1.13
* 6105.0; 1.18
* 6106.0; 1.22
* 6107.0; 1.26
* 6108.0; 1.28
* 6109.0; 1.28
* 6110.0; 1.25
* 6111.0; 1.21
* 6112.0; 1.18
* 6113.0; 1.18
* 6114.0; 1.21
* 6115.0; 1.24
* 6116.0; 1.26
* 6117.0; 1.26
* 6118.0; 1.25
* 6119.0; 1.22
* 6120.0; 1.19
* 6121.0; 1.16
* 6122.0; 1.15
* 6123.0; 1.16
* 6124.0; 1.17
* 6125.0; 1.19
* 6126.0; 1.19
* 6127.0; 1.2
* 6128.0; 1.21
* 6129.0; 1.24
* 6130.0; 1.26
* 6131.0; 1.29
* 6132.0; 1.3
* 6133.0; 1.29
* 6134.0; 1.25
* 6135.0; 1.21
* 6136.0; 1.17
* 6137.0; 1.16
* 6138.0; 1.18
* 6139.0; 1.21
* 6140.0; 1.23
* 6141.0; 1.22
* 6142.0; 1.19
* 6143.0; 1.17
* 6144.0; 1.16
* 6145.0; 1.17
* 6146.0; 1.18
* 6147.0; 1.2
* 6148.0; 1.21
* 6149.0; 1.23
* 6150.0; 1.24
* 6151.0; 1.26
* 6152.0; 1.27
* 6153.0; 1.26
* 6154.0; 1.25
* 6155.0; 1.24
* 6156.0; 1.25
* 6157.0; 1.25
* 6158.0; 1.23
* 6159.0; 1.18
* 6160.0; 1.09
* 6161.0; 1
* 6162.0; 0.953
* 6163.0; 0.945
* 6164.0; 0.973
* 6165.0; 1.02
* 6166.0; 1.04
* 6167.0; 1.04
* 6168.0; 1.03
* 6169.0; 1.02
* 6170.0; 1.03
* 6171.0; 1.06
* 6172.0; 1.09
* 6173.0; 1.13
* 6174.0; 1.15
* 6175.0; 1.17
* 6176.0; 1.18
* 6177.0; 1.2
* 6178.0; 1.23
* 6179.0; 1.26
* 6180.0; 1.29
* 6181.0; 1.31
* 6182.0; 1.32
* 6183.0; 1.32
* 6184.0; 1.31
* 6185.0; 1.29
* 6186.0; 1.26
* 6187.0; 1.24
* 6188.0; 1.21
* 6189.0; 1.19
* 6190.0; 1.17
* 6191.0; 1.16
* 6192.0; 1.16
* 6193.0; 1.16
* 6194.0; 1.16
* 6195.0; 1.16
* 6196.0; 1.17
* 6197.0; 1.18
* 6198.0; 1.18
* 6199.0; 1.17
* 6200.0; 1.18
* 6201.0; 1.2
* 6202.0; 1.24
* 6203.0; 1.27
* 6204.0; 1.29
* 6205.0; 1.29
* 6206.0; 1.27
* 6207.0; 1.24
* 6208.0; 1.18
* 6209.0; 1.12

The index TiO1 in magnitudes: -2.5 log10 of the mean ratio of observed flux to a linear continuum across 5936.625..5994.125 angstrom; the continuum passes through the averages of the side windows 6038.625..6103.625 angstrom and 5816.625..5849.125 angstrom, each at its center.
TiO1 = 0.030 mag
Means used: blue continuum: 1.22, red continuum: 1.25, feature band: 1.2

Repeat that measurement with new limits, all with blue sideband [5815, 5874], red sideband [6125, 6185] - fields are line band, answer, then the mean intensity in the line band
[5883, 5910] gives 0.14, 1.07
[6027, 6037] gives -0.07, 1.27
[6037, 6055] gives -0.06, 1.26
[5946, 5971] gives 0.02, 1.18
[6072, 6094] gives -0.06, 1.26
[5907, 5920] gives 0.07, 1.14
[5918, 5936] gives 0.01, 1.19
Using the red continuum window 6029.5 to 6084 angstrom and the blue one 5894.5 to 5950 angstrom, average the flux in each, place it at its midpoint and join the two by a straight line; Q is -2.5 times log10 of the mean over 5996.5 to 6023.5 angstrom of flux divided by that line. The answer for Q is 0.03 mag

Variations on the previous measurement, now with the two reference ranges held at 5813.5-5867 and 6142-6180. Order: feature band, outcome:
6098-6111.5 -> -0.05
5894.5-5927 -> 0.05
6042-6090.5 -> -0.07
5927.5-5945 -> -0.02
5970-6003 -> -0.03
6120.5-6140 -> -0.05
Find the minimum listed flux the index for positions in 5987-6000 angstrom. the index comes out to 1.12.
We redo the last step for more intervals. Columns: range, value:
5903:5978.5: 1.07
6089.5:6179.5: 0.945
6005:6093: 1.14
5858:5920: 0.776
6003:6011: 1.15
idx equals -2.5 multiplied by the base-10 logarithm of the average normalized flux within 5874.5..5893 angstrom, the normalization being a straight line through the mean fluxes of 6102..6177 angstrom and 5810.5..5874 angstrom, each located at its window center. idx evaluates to 0.11 mag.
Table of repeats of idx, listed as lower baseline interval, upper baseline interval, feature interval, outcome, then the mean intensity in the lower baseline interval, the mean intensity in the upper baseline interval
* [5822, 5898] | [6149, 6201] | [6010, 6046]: -0.05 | 1.17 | 1.17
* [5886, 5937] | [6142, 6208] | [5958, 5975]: -0.04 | 1.12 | 1.18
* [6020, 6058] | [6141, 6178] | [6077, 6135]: -0.04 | 1.25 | 1.14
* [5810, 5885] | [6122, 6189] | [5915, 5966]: 0.02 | 1.22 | 1.19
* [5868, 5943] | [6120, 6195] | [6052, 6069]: -0.04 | 1.16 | 1.18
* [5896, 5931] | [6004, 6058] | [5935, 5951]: -0.03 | 1.16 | 1.23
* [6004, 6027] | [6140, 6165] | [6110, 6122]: -0.04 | 1.18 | 1.17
